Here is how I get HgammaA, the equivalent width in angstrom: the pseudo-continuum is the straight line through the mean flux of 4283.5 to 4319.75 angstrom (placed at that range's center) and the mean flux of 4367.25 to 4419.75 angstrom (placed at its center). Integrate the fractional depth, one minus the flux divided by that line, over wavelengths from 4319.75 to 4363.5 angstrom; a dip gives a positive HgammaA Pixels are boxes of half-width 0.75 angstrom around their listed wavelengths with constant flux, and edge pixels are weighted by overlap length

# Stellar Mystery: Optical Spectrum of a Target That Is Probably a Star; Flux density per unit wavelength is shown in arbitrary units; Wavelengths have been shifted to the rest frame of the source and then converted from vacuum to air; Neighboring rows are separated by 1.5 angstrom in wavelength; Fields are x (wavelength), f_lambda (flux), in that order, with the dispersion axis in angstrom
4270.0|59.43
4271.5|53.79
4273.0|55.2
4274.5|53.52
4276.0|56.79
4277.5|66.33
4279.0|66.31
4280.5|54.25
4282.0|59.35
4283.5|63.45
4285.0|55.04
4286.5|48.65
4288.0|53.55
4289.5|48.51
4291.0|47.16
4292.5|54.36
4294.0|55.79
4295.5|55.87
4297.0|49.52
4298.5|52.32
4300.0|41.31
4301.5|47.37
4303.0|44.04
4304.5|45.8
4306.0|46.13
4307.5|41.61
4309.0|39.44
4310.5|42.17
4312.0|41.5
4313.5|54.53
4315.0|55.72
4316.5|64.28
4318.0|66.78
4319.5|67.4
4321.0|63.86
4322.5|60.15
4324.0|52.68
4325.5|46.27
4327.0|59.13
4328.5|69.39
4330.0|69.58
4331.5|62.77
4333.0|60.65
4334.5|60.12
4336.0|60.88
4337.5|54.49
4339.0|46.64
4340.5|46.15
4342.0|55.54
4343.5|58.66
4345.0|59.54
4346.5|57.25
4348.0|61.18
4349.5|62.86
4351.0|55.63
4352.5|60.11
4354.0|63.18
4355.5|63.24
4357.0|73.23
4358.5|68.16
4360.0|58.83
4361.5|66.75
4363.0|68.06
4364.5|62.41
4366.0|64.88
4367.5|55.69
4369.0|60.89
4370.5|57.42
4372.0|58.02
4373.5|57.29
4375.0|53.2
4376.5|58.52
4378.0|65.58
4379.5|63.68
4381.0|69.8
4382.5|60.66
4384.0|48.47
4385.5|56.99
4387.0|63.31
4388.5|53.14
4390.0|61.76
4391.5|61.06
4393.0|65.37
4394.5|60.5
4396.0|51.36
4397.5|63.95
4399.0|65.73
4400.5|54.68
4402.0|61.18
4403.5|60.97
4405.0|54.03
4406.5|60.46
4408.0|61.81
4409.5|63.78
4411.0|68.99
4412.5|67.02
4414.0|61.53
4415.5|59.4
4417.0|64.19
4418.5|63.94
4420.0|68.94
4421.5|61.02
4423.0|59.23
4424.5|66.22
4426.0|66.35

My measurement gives -4.1 angstrom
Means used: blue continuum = 50.8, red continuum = 60.5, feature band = 60.2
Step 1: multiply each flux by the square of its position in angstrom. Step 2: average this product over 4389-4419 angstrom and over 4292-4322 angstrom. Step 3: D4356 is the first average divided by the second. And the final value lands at 1.25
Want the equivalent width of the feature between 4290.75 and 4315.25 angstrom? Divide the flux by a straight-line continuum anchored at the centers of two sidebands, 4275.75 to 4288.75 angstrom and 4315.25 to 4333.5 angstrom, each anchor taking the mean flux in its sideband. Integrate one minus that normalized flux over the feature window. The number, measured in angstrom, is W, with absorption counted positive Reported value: 5.0 angstrom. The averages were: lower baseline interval 58.2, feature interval 47.8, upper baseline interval 61.8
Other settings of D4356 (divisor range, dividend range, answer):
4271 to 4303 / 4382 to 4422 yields 1.19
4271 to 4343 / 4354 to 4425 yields 1.17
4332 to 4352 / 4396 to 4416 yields 1.11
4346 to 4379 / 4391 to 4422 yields 1.03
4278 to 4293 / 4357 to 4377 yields 1.15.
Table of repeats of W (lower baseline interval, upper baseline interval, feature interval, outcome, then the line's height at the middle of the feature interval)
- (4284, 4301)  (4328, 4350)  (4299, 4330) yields 1.2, 54.8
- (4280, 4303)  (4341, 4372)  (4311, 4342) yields -0.5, 57.2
